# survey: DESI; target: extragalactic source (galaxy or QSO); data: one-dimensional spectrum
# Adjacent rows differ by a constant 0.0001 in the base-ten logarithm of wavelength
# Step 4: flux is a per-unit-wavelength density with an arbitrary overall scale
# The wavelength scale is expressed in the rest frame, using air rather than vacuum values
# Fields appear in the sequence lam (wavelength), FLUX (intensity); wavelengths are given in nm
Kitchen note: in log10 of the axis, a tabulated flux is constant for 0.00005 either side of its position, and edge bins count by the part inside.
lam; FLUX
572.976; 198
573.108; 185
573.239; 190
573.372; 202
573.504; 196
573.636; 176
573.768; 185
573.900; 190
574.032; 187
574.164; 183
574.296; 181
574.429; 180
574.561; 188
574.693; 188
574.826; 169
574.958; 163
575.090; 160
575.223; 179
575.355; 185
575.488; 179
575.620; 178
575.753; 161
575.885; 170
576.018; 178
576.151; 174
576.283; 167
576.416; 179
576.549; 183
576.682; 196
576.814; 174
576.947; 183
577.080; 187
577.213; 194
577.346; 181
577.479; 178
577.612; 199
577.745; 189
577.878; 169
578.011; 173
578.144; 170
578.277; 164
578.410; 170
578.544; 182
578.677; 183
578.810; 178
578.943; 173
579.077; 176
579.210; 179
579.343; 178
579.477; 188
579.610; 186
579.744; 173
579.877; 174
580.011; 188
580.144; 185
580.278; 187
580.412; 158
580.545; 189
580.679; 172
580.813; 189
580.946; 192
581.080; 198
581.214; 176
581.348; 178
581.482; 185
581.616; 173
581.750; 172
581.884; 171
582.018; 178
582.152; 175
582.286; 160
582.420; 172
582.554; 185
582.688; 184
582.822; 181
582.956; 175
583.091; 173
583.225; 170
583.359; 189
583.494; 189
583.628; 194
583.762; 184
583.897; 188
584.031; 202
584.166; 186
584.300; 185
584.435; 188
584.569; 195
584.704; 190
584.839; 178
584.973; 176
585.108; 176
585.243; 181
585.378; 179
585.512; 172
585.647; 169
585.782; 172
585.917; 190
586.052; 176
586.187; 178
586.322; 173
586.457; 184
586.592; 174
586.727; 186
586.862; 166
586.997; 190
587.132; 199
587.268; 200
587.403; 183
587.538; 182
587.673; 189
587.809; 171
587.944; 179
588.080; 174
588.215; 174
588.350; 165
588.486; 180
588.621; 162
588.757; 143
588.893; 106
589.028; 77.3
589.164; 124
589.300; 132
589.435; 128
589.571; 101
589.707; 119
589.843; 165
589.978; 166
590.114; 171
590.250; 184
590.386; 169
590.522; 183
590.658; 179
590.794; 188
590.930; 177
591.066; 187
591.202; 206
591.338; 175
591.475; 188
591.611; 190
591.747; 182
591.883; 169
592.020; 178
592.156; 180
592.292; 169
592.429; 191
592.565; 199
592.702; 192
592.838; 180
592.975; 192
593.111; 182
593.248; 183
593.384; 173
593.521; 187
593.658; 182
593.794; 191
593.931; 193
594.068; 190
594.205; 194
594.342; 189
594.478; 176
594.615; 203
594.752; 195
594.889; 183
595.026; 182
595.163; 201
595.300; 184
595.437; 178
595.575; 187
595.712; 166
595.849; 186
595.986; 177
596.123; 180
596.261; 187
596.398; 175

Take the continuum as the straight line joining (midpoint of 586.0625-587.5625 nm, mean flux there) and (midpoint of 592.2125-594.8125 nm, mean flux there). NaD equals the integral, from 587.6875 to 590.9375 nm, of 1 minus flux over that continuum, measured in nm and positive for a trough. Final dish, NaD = 0.52 nm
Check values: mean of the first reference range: 183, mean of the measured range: 155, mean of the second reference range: 187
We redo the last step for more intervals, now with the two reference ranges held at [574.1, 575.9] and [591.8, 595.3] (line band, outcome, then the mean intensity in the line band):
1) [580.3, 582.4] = 0.02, 178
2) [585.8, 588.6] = 0.04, 180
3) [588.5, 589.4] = 0.28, 128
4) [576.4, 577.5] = -0.04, 184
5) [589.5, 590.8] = 0.16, 161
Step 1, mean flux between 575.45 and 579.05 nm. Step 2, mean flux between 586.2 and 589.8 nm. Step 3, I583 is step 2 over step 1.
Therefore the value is 0.90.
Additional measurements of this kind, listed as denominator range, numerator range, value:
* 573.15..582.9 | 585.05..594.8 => 0.97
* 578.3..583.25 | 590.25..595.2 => 1.04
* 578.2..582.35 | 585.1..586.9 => 0.99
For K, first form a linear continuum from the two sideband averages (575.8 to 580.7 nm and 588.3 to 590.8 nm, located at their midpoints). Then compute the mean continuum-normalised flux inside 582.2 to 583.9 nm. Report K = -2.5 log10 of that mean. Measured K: -0.09 mag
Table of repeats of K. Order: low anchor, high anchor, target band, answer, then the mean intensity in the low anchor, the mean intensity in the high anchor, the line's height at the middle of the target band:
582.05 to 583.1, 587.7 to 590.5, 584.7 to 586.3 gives -0.082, 176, 151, 165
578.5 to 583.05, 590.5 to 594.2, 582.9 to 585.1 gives -0.025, 179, 185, 181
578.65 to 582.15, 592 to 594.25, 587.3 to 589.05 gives 0.125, 180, 186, 183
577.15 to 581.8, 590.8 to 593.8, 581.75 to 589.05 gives 0.031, 180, 184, 182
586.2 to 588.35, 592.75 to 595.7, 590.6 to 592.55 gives 0.007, 181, 187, 184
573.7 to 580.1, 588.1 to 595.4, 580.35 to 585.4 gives -0.028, 179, 173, 177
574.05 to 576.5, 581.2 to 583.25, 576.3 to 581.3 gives -0.030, 176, 176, 176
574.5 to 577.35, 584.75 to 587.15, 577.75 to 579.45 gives 0.016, 178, 179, 178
